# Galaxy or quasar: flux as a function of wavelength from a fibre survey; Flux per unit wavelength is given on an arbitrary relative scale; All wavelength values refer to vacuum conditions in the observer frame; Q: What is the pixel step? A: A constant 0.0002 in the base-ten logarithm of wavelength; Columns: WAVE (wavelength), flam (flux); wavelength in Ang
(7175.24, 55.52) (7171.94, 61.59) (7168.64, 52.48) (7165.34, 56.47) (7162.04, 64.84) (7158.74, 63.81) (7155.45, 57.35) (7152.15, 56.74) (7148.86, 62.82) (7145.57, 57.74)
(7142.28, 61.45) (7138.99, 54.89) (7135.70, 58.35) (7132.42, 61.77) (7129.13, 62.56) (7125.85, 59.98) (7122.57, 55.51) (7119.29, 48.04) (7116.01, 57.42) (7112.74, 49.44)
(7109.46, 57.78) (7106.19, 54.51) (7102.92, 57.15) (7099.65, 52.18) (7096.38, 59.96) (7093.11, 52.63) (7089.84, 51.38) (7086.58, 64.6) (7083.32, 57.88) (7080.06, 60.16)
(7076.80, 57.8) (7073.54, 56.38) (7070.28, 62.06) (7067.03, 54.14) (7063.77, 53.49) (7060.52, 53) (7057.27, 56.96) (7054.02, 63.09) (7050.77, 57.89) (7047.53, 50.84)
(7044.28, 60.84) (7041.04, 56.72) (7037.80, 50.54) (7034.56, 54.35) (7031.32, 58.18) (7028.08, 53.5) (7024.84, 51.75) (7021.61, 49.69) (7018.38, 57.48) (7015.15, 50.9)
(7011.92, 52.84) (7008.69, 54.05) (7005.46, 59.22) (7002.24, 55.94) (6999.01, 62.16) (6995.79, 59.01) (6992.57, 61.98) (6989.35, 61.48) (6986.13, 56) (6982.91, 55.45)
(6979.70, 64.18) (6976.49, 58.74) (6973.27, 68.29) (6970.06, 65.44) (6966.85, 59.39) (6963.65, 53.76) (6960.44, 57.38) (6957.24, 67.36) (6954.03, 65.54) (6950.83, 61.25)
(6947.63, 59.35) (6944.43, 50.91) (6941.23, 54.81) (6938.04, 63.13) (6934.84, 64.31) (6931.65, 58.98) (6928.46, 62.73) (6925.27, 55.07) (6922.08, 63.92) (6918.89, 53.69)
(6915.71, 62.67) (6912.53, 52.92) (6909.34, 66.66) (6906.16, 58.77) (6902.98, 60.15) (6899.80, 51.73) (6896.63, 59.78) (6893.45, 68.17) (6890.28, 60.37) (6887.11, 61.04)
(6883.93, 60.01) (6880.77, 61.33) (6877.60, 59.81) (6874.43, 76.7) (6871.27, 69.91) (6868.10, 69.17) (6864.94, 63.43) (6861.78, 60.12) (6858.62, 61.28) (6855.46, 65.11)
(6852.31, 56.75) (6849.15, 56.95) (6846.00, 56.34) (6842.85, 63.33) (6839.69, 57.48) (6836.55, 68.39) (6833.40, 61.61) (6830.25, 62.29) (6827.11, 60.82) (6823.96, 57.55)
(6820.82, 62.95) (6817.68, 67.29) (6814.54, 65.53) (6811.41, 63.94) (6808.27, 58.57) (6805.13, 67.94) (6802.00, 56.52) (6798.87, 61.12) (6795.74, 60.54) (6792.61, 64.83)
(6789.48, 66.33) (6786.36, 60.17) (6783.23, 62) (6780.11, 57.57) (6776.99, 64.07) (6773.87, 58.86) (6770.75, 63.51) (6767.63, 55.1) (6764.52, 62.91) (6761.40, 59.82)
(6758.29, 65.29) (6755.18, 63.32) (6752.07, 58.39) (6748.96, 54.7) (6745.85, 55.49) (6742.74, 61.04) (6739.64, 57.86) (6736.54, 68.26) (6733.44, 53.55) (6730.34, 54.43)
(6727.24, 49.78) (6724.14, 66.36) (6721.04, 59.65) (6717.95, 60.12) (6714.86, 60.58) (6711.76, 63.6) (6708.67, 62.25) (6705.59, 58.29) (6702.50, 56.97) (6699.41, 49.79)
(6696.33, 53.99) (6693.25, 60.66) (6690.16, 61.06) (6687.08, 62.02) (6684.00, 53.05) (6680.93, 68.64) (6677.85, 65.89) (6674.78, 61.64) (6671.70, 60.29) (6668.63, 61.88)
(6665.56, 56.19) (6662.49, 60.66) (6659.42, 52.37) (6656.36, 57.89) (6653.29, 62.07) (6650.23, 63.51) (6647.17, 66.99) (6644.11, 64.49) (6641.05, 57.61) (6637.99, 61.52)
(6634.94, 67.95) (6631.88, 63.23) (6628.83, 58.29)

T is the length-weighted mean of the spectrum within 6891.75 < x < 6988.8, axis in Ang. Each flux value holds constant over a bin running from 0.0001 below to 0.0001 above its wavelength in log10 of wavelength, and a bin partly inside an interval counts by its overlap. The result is 60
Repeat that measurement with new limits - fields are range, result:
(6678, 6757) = 59.1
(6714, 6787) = 59.7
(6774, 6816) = 62.1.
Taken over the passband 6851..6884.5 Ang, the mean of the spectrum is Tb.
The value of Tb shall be 64.2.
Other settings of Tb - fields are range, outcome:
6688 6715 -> 58.5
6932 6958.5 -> 60.6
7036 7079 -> 56.5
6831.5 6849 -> 61.1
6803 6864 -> 61.8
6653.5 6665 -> 57.5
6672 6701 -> 59.6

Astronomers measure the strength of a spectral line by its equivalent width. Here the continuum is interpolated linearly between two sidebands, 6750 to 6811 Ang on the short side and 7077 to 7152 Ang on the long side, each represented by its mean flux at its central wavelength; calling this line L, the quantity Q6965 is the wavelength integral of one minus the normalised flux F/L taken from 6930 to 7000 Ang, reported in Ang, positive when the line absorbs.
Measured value -1.6 Ang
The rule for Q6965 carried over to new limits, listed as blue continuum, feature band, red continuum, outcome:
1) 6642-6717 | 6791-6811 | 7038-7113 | -0.9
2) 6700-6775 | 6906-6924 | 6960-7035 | -0.5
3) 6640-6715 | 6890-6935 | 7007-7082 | -2.1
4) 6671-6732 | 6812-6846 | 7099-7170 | -2.1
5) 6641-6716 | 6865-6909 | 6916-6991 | -2.1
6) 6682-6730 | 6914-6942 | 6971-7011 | -0.3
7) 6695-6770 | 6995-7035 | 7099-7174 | 1.9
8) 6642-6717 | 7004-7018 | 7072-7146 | 0.8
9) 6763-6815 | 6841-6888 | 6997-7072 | -2.3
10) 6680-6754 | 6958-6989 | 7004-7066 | -2.5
